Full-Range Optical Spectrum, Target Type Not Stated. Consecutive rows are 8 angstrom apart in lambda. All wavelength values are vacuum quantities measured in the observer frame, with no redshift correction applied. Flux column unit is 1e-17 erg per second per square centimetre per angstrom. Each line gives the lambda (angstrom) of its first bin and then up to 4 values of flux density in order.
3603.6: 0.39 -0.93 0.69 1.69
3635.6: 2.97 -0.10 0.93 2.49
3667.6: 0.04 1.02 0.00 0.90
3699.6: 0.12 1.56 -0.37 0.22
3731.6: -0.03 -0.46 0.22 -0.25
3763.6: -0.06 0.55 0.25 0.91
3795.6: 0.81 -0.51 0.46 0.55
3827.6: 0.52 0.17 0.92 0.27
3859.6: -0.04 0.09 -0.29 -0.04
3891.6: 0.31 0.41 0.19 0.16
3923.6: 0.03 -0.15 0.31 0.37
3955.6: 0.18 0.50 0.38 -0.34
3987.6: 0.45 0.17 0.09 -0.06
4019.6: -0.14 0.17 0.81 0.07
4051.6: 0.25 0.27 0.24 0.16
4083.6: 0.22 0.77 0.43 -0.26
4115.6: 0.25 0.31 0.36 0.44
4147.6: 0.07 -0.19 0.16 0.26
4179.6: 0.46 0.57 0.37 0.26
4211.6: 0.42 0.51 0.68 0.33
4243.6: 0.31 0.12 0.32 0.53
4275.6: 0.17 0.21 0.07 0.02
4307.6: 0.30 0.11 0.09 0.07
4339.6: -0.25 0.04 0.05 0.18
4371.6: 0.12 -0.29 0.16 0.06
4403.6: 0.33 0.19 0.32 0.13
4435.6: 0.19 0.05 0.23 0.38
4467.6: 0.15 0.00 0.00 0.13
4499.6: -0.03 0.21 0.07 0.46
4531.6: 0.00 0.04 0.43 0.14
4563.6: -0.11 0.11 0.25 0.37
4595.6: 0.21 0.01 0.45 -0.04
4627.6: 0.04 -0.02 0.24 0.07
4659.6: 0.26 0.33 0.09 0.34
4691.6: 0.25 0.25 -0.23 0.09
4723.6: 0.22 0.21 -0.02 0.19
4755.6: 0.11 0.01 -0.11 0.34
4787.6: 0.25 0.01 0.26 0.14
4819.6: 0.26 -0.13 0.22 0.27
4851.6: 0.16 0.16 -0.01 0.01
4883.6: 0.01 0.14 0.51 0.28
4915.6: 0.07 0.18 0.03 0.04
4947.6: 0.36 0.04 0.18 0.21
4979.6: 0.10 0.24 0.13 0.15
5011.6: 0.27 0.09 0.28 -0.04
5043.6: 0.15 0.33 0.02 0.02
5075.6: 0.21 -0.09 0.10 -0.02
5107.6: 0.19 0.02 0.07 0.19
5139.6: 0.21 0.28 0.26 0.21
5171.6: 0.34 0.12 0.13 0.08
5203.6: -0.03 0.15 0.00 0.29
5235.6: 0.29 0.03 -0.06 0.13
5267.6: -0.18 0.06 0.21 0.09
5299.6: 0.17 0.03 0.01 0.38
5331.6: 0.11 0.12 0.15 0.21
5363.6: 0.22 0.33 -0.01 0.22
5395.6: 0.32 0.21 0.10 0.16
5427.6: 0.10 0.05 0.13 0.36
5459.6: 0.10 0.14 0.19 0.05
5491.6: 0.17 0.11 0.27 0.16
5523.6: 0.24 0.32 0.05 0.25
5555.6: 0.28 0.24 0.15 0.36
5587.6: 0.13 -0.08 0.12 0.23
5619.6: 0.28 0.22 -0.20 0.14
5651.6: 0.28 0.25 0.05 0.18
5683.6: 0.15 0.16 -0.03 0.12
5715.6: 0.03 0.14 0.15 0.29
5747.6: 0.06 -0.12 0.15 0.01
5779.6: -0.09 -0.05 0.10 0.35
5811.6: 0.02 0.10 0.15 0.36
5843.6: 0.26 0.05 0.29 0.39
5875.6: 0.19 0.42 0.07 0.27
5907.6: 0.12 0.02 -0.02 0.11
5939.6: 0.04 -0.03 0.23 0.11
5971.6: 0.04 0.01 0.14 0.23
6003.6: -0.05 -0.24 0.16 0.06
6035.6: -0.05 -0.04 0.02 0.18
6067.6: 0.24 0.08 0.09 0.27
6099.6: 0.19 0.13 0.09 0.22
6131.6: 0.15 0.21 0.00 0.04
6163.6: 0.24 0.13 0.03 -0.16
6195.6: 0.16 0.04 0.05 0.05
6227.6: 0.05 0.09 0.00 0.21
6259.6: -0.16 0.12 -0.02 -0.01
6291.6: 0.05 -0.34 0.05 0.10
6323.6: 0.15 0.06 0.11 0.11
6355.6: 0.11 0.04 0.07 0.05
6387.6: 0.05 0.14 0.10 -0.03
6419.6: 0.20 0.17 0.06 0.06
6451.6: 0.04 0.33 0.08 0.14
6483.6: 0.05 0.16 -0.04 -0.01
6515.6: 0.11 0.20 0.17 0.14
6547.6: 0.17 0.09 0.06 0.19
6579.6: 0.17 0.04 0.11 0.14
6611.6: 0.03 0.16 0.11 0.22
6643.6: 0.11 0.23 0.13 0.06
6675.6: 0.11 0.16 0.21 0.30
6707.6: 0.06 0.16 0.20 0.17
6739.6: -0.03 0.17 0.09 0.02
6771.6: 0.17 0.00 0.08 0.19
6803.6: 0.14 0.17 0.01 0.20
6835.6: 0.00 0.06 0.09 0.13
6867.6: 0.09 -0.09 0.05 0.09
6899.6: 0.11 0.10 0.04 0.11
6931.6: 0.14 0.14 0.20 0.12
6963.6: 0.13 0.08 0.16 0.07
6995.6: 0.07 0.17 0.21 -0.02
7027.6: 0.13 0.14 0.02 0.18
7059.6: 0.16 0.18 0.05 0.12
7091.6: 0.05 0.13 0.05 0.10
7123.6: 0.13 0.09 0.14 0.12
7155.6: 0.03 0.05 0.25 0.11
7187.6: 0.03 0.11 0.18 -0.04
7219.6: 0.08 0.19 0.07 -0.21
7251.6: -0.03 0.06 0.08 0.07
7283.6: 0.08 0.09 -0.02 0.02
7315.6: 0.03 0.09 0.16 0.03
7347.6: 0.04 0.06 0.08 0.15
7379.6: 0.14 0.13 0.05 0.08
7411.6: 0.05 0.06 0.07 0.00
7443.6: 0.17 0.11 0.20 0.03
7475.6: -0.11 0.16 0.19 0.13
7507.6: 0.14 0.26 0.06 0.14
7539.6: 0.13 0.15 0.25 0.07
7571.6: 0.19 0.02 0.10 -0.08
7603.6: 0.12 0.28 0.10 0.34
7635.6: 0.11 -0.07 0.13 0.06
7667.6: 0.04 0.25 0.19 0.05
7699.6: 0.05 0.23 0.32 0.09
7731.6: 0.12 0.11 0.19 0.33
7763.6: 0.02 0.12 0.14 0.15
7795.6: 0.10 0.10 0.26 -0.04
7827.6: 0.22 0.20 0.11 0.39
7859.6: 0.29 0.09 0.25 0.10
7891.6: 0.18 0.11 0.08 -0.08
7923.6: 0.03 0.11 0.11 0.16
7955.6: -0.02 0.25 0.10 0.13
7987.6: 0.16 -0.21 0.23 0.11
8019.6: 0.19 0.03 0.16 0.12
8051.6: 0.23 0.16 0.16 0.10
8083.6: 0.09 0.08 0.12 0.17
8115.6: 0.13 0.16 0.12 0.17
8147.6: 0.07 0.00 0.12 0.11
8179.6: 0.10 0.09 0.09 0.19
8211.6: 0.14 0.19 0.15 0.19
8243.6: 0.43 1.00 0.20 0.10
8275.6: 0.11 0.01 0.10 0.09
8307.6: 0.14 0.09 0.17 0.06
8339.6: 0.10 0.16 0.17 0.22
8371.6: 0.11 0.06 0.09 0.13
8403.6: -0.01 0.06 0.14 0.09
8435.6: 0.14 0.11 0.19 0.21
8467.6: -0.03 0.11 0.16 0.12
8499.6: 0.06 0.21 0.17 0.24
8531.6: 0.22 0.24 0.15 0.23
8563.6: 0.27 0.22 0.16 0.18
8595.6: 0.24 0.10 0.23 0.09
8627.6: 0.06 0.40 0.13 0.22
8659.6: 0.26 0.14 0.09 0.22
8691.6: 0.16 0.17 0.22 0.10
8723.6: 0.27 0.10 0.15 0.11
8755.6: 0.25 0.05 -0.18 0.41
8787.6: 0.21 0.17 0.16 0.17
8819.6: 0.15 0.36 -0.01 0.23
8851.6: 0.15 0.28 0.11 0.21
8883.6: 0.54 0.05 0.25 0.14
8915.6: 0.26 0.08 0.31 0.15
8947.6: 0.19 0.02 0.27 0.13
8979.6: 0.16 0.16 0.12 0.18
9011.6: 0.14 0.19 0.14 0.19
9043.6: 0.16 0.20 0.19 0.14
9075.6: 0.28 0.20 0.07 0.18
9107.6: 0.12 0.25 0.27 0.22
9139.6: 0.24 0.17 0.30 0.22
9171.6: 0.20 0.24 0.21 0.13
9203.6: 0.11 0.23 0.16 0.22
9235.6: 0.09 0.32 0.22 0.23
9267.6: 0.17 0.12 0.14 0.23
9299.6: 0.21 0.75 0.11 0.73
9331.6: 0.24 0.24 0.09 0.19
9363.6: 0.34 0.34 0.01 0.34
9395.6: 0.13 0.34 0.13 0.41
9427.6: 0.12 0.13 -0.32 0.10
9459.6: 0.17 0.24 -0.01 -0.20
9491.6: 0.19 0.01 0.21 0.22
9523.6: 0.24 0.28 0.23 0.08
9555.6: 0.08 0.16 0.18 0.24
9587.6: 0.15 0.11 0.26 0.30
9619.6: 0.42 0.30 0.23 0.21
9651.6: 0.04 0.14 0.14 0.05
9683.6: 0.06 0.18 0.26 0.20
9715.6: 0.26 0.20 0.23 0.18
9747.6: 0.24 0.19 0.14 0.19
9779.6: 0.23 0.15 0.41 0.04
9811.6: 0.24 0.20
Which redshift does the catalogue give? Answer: 1.21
